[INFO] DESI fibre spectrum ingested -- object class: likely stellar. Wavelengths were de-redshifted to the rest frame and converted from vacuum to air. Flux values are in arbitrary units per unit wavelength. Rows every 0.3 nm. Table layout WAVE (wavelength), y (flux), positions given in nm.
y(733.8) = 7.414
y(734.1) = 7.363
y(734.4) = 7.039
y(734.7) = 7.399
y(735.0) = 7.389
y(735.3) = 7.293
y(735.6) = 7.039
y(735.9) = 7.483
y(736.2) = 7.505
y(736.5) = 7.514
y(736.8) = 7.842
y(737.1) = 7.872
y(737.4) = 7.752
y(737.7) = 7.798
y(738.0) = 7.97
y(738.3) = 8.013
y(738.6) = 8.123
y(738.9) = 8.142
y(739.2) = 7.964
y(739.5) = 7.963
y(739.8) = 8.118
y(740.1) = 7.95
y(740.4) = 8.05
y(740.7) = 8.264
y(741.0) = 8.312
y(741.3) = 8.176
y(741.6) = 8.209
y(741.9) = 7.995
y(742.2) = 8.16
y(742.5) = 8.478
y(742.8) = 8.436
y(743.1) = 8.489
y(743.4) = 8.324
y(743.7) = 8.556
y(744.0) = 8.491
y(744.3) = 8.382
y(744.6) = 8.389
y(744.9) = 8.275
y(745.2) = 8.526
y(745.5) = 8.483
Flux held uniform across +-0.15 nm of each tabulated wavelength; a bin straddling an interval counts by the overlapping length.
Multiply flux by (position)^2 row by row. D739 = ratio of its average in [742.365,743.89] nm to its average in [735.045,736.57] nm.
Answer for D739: 1.2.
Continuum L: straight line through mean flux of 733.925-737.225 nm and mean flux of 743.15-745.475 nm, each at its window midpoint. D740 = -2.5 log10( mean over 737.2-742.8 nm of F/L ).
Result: -0.02 mag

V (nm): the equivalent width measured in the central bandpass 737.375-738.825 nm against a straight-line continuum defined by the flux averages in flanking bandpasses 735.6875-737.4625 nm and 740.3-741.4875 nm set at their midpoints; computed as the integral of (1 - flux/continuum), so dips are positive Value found -0.02 nm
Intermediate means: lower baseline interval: 7.63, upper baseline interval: 8.21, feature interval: 7.96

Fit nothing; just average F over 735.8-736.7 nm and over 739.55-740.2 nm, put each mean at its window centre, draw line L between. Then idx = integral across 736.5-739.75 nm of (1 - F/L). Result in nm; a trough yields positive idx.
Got -0.06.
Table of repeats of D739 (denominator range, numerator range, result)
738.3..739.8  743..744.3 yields 1.06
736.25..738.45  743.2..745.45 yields 1.10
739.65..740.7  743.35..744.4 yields 1.06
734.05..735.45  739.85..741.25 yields 1.13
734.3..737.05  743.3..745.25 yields 1.16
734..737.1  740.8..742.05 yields 1.12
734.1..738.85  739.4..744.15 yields 1.10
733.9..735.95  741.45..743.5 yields 1.16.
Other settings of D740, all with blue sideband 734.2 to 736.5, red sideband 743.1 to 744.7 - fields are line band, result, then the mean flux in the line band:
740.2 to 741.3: -0.02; 8.19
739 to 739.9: -0.02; 8.02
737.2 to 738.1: -0.03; 7.83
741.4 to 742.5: 0.00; 8.17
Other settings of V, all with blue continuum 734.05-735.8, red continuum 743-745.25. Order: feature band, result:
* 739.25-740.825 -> -0.03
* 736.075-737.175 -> -0.03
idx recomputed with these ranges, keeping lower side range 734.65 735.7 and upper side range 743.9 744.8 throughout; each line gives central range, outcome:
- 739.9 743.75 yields -0.07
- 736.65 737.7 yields -0.04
